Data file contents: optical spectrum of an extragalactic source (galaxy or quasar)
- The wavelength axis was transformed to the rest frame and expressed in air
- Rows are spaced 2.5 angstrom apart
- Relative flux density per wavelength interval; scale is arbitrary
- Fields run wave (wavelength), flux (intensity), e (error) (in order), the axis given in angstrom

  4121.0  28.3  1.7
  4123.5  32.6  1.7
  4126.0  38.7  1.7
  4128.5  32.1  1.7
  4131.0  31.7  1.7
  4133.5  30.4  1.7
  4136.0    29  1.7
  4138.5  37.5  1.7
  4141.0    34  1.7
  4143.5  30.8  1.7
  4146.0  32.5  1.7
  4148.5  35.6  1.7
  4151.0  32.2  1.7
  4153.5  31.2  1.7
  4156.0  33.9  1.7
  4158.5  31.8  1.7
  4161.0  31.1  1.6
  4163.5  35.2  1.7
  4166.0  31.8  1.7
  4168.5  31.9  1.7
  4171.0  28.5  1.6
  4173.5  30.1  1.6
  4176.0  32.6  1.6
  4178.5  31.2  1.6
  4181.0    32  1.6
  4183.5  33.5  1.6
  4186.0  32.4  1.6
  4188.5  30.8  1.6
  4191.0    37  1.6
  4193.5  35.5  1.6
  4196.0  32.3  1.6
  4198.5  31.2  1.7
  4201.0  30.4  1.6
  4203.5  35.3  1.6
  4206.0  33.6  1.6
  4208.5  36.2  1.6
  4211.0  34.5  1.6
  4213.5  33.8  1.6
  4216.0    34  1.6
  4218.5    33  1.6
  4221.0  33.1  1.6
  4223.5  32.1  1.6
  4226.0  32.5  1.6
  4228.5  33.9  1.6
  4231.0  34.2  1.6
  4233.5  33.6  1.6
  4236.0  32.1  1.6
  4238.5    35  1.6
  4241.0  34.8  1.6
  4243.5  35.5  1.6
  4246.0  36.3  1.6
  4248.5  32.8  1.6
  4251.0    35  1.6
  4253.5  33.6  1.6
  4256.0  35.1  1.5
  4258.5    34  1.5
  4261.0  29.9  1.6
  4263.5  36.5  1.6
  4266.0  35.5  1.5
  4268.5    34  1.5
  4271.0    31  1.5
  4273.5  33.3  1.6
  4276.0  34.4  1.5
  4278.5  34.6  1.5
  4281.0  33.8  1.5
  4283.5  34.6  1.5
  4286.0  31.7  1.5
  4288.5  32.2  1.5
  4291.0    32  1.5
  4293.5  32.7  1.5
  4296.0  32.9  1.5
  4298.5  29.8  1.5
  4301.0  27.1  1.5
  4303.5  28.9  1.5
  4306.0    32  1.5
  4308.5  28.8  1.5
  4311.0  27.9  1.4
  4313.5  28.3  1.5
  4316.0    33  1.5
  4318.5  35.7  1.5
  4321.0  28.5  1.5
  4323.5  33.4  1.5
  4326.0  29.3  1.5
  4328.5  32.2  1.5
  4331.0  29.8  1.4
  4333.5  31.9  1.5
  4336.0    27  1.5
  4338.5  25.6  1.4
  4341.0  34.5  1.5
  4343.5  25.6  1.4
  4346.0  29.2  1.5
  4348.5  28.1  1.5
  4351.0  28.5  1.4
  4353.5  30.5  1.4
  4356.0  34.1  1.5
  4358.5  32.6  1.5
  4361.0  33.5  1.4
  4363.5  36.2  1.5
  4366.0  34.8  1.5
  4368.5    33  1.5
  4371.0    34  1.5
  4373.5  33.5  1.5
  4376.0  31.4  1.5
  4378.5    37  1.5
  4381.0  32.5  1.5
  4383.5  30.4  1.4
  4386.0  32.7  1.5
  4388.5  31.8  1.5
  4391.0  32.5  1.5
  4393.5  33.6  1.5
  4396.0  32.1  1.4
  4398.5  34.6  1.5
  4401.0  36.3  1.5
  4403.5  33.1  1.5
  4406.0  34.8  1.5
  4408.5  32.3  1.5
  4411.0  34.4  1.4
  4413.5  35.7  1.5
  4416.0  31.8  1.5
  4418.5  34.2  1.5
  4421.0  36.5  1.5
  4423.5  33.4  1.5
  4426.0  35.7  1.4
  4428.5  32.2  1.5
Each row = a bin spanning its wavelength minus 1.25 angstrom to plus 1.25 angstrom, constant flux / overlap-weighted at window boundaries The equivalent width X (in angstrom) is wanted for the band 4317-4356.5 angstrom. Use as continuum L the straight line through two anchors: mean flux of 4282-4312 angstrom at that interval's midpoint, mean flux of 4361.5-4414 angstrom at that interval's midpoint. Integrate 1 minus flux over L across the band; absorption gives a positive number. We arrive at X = 2.3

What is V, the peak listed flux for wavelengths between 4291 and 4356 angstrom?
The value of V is 35.7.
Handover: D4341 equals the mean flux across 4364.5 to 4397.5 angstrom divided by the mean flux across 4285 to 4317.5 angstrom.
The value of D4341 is 1.08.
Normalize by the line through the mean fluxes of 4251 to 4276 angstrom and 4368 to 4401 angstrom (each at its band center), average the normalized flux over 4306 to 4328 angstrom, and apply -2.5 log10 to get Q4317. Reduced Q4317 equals 0.09 mag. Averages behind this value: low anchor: 33.8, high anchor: 33.1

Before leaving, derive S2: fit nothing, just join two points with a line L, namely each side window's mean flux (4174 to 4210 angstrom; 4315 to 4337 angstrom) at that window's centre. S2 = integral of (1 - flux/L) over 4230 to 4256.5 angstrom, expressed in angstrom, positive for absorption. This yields -1.61 angstrom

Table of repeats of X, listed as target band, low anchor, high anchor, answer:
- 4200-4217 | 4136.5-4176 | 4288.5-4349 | -1.21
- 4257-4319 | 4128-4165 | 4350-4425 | 1.74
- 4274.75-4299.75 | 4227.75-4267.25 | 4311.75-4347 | -0.43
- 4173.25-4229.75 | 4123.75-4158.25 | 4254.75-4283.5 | 0.45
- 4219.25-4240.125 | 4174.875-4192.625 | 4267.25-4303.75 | -0.47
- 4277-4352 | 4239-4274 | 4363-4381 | 7.54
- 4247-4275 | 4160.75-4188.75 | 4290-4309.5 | -2.54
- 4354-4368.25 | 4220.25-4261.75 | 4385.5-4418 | -0.15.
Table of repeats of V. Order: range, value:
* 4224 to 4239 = 35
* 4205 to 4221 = 36.2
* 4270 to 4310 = 34.6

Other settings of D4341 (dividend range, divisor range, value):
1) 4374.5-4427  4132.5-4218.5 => 1.03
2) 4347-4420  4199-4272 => 0.98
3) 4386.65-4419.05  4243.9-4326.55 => 1.04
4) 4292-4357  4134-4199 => 0.93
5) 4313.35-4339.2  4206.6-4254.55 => 0.90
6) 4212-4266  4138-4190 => 1.05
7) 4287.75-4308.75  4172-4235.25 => 0.93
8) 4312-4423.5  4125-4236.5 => 0.98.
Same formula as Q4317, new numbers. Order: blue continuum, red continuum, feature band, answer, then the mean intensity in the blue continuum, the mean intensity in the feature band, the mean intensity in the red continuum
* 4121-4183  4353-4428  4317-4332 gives 0.059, 32.4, 31.5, 33.7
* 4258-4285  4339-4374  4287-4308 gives 0.078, 33.8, 30.9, 31.8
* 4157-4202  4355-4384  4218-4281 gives -0.036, 32.2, 33.8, 33.7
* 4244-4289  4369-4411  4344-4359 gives 0.114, 33.8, 30.1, 33.3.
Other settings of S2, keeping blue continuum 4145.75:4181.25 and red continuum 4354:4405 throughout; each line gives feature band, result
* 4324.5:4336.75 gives 1.1 angstrom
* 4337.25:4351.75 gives 2.0 angstrom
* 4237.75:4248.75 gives -0.8 angstrom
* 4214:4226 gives -0.2 angstrom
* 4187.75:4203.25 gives -0.4 angstrom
